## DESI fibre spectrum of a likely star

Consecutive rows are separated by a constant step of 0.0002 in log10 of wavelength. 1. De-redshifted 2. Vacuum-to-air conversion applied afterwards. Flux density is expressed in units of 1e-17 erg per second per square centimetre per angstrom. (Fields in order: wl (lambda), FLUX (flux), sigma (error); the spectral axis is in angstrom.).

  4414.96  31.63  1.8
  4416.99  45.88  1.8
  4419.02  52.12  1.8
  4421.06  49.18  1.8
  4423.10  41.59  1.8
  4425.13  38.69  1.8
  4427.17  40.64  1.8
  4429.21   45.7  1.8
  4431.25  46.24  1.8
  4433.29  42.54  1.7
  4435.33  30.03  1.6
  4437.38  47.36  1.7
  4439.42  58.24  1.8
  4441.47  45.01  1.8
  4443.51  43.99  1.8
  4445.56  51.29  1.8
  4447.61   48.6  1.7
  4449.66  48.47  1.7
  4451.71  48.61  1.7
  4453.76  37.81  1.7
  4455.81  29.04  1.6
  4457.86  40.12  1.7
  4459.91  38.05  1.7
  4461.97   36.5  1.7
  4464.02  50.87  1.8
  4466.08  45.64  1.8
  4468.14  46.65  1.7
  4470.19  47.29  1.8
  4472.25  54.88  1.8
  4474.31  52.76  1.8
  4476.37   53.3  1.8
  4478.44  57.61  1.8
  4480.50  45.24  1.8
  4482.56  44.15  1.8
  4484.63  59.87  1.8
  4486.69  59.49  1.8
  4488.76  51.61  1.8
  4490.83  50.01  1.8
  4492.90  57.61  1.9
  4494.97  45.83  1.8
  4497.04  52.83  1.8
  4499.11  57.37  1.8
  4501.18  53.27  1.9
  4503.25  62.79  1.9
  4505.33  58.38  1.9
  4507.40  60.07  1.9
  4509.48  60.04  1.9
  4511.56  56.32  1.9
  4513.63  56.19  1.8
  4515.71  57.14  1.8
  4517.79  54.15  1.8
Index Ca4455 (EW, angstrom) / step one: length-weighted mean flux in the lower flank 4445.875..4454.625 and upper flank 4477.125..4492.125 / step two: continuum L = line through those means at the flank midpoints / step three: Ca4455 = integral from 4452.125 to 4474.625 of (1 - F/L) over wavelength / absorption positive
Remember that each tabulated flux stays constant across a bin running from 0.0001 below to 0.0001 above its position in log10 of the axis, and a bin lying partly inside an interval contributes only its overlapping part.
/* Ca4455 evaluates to 2.5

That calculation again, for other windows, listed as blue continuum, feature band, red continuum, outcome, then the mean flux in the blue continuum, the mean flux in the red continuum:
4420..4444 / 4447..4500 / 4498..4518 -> 3.3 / 44.1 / 57.7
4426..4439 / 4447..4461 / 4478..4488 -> 1.7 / 42.8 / 53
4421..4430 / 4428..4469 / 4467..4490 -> 2.2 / 42.5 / 52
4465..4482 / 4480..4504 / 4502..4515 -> 0.6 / 50.3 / 58.8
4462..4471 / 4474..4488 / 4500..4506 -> -0.6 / 46.4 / 58.1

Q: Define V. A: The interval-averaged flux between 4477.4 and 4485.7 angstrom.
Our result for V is 51.8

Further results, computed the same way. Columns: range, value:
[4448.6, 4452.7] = 48.5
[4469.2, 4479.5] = 53.1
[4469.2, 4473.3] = 51.1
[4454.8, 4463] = 36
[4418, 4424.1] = 47.6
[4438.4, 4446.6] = 49.6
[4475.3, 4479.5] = 55.3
